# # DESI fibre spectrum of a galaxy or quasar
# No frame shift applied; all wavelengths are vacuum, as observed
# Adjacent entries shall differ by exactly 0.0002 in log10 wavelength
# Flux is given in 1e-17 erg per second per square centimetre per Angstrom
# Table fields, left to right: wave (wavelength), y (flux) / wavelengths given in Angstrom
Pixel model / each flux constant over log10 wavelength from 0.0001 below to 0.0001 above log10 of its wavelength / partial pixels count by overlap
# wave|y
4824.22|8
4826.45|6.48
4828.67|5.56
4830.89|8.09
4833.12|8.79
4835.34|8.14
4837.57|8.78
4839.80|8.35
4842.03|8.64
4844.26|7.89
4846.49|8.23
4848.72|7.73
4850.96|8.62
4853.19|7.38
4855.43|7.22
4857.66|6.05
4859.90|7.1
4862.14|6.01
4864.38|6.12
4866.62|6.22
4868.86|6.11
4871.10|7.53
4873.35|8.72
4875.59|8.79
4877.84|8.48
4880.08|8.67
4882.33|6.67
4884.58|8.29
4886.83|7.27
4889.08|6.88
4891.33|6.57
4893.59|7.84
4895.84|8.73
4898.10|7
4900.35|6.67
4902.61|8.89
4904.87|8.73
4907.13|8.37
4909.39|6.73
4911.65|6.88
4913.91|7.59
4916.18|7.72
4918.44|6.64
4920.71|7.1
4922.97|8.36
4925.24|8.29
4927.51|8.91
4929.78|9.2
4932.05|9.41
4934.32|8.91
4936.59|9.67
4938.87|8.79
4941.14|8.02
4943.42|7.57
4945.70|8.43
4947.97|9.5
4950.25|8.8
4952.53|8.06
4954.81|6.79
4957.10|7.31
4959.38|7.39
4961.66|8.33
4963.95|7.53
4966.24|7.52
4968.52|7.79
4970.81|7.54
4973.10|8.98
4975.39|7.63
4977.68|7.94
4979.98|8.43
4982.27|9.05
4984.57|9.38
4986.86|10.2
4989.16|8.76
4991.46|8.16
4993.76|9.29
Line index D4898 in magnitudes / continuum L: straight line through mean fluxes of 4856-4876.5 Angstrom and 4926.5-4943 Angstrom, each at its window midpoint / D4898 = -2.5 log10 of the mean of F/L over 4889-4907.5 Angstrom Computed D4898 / 0.02 mag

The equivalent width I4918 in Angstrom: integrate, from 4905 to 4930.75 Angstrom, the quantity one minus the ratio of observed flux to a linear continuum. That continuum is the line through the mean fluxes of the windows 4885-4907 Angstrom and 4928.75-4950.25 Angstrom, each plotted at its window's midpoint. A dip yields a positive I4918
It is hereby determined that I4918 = 1.4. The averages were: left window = 7.67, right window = 8.83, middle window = 7.83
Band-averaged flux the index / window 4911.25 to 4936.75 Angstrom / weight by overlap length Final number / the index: 8.21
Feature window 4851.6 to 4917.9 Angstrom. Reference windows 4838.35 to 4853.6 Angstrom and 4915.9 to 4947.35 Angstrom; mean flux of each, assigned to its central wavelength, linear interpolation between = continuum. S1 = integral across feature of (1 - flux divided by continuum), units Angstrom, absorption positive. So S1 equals 6.8 Angstrom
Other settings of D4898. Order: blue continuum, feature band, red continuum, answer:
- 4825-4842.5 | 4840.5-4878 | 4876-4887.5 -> 0.064 mag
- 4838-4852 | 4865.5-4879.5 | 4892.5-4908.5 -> 0.062 mag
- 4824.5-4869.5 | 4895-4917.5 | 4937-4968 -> 0.007 mag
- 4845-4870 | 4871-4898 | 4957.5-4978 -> -0.094 mag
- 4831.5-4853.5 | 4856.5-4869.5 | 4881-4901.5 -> 0.247 mag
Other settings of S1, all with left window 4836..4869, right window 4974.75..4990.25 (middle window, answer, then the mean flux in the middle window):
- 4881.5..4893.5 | 0.9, 7.21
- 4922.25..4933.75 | -0.9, 8.85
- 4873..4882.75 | -0.8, 8.35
